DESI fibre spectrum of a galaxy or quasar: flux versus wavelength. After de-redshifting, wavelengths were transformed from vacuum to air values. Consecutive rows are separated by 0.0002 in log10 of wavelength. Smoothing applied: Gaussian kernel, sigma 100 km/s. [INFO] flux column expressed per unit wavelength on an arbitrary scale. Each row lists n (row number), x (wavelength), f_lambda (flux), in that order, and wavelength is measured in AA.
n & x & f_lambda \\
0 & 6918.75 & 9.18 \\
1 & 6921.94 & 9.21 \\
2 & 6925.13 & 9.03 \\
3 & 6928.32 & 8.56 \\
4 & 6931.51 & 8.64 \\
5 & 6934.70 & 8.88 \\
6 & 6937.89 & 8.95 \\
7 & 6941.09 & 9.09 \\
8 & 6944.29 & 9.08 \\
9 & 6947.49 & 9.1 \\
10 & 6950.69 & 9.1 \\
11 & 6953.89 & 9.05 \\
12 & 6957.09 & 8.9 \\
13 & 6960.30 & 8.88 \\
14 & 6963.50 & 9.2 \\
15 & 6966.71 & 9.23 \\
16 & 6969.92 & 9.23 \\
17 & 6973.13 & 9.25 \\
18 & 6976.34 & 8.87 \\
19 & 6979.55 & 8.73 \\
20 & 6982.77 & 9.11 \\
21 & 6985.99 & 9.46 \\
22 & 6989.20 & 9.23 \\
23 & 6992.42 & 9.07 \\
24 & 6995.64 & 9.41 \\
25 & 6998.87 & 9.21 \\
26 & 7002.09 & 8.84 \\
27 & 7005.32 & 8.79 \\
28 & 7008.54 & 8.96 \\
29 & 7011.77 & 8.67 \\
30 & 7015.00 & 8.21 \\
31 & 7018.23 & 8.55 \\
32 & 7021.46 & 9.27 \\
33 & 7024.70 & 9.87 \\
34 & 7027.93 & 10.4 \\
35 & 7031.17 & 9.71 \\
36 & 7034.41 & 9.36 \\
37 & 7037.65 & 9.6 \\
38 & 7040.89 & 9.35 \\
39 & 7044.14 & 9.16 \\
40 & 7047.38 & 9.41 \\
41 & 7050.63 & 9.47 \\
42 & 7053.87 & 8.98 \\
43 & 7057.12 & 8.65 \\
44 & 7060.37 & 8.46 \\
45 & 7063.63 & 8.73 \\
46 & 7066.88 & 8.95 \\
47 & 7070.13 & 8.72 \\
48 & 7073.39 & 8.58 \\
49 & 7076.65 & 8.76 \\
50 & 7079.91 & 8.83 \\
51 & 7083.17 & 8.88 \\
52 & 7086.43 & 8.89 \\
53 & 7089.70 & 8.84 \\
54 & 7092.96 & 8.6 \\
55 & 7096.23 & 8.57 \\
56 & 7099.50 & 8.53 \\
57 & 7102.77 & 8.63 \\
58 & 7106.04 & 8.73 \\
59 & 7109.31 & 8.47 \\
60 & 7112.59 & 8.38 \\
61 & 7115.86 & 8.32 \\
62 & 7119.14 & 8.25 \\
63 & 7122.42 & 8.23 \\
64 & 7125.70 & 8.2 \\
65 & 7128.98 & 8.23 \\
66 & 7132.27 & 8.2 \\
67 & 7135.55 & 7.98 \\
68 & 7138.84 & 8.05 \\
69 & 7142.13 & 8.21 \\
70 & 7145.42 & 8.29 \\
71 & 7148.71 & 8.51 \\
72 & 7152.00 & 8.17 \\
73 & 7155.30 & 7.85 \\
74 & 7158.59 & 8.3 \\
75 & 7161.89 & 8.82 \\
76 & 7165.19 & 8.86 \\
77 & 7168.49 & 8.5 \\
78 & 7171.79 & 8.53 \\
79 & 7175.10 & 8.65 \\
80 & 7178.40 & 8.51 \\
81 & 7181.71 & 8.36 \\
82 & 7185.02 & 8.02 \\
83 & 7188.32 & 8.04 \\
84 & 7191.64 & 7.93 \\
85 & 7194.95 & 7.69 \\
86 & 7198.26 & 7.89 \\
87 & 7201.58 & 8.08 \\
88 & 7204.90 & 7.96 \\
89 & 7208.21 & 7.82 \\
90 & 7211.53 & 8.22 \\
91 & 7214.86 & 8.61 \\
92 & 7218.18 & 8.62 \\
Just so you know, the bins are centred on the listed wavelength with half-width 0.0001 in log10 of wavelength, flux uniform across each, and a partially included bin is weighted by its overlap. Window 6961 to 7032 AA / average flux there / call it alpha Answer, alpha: 9.14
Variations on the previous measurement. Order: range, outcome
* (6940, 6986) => 9.07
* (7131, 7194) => 8.3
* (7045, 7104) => 8.81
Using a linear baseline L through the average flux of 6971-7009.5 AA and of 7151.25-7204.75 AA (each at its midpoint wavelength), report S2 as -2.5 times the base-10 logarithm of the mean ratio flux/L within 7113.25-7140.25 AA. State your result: 0.04 mag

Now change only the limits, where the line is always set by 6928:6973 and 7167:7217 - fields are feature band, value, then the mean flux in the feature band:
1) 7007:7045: -0.06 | 9.26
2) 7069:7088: -0.03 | 8.78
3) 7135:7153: 0.02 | 8.22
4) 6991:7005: -0.03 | 9.1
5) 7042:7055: -0.07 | 9.27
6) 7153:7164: 0.00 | 8.33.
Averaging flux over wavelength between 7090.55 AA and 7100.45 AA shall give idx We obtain 8.59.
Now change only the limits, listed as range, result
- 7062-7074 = 8.76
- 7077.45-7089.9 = 8.85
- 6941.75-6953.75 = 9.09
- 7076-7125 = 8.58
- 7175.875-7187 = 8.32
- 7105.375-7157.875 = 8.25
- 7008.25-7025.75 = 8.89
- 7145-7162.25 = 8.29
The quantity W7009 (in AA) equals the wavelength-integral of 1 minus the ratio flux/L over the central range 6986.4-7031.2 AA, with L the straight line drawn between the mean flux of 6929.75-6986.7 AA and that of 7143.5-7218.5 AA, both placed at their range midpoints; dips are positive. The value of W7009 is -1.5 AA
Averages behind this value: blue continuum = 9.03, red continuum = 8.26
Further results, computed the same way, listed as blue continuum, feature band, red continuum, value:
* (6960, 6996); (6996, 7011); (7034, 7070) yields 0.2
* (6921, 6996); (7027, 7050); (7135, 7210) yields -2.1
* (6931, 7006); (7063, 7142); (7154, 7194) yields 0.8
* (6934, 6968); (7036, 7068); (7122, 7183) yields -1.4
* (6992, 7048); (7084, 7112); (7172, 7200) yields 0.2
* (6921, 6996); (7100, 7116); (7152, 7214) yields 0.0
